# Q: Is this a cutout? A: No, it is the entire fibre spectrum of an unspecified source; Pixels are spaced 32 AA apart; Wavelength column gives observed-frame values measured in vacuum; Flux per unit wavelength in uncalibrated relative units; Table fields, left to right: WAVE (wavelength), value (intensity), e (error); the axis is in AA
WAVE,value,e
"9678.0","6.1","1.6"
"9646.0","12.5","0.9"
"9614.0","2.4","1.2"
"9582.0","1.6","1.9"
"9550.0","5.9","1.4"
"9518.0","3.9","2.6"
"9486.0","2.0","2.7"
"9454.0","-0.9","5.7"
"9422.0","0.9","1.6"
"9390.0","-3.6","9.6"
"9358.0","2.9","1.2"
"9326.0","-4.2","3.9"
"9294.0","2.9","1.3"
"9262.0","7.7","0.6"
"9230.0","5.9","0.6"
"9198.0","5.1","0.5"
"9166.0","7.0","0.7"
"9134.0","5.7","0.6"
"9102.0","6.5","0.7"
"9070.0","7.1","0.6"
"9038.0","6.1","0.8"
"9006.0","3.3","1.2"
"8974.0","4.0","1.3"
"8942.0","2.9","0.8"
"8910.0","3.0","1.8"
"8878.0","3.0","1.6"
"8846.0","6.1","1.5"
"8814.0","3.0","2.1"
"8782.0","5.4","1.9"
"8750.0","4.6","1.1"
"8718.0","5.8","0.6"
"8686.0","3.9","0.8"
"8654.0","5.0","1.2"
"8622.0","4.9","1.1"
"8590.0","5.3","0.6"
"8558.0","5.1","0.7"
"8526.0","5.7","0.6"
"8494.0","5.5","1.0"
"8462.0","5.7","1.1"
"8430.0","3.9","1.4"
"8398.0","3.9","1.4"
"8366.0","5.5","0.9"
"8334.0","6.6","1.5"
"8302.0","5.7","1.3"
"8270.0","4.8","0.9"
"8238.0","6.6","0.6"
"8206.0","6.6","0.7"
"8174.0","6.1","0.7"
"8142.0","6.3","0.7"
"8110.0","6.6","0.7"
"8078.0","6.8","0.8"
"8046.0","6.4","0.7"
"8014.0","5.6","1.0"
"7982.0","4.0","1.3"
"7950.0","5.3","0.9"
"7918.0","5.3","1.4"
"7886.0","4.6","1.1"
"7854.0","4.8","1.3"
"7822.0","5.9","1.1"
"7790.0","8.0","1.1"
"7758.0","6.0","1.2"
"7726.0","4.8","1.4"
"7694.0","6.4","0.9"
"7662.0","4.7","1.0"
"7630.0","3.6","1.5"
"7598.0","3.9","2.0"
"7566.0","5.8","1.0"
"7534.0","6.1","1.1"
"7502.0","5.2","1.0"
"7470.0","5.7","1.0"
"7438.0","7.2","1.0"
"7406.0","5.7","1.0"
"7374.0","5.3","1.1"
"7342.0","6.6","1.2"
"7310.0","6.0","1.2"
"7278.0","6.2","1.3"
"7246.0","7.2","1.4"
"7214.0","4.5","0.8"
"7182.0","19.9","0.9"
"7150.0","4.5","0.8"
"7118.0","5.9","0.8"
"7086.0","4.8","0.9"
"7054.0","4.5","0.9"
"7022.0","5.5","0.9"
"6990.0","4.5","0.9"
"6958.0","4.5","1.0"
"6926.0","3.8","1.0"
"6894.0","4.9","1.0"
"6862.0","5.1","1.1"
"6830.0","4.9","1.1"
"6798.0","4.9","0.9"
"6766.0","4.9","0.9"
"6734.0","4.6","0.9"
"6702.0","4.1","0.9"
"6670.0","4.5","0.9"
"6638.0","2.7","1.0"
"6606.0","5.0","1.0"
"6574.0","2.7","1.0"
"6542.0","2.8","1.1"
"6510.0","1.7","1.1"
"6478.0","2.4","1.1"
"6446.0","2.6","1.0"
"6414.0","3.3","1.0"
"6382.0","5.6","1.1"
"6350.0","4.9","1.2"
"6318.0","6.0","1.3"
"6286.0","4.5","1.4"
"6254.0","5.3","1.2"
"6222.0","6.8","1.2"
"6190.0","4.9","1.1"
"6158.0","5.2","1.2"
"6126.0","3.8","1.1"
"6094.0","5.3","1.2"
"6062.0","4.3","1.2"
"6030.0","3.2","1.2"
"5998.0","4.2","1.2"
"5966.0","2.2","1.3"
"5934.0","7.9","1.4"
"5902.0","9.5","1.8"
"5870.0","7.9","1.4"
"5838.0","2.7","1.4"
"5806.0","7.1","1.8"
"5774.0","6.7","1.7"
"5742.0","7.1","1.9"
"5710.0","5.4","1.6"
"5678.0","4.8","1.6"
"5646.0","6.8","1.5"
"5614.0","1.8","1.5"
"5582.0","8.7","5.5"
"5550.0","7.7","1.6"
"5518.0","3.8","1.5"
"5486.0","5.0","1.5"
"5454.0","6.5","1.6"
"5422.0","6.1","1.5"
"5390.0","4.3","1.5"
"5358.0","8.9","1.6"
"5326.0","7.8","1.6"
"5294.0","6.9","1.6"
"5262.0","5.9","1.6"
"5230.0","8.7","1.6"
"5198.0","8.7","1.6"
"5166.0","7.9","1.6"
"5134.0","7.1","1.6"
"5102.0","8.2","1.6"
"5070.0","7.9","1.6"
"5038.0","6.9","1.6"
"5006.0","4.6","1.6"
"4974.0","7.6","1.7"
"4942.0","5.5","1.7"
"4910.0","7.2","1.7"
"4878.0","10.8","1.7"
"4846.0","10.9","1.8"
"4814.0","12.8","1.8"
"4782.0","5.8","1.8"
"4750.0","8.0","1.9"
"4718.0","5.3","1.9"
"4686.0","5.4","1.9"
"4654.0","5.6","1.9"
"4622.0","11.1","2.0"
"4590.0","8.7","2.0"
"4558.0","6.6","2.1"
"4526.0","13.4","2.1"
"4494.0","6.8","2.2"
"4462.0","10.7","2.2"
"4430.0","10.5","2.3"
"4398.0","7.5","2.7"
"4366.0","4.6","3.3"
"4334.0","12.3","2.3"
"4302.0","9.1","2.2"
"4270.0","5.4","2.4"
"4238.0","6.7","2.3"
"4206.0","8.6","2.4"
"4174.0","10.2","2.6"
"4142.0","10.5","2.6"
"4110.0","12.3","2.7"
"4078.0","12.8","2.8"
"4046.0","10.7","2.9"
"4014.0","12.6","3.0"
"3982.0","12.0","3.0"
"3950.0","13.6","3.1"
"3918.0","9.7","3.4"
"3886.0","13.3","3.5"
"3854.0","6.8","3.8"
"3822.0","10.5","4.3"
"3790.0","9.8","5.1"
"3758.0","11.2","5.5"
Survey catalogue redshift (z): 0.93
